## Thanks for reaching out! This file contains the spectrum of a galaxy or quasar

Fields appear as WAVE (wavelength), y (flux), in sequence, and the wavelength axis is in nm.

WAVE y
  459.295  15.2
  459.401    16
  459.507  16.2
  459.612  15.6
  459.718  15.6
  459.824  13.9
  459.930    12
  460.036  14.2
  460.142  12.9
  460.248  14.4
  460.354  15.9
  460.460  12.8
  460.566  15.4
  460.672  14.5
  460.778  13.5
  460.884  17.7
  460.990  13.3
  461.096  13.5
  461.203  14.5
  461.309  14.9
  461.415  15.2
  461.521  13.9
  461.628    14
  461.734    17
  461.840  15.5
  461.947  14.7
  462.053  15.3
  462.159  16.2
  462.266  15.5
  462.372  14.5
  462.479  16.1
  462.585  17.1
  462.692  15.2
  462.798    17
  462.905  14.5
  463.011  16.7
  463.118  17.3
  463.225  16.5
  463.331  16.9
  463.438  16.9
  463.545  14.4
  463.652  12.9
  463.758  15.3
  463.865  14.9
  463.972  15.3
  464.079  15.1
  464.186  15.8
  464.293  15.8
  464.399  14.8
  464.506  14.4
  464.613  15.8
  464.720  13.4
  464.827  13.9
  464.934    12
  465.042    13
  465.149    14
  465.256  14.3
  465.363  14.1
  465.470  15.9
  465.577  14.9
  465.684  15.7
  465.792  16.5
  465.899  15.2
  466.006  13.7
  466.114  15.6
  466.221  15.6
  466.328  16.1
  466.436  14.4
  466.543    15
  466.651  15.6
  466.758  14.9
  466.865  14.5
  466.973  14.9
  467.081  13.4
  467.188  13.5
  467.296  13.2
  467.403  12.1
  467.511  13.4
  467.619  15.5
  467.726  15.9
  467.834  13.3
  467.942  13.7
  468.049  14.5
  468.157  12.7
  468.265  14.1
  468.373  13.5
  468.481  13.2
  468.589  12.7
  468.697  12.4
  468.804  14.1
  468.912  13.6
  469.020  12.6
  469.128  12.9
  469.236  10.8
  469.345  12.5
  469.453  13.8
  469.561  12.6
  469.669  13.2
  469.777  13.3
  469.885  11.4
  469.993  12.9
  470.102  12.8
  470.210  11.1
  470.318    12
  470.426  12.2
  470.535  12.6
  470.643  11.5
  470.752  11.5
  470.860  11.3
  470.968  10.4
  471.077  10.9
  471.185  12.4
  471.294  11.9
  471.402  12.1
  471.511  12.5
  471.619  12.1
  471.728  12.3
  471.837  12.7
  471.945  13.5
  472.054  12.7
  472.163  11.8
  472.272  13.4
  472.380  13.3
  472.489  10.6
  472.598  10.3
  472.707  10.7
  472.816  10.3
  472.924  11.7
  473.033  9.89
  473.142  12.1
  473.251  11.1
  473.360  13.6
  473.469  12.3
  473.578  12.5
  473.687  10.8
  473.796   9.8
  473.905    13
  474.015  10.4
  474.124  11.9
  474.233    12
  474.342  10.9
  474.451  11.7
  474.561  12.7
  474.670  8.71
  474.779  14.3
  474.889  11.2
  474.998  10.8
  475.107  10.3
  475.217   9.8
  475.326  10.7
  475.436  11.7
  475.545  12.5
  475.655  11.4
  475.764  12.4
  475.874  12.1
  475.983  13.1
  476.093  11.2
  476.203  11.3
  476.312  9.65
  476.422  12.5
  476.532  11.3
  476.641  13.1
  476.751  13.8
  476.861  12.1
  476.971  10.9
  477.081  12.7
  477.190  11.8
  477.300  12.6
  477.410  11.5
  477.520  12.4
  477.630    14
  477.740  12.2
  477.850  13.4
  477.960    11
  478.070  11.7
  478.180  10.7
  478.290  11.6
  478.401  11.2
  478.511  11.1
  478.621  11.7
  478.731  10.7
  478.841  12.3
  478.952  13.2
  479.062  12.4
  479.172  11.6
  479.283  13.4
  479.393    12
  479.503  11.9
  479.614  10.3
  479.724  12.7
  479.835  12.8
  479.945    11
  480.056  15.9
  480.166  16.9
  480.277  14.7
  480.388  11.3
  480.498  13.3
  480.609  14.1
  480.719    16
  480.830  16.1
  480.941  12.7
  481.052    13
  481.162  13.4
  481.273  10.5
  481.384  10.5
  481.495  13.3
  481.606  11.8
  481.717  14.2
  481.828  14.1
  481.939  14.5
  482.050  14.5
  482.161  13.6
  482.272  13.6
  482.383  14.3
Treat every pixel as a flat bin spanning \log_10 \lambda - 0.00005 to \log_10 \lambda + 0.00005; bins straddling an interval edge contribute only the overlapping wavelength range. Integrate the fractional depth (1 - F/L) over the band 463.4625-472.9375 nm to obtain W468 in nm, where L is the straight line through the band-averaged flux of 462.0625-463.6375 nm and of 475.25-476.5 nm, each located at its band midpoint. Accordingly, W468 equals 0.53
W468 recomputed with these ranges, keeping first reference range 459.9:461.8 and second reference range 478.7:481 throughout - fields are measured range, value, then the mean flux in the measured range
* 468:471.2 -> 0.31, 12.5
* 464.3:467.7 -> -0.10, 14.5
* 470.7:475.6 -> 0.71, 11.6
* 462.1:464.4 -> -0.22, 15.7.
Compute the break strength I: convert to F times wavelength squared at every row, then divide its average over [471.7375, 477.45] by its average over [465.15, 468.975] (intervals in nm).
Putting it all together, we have 0.8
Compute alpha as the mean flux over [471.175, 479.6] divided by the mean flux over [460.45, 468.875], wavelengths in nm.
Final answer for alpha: 0.8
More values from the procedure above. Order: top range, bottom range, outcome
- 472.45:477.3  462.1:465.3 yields 0.76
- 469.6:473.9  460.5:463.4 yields 0.77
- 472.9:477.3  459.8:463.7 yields 0.77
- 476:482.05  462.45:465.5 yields 0.83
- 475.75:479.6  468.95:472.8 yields 0.99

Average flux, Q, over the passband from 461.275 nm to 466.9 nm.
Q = 15.2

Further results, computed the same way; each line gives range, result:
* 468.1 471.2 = 12.4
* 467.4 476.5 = 12.1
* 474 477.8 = 11.8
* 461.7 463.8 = 15.8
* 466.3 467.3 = 14.6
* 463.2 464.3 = 15.4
